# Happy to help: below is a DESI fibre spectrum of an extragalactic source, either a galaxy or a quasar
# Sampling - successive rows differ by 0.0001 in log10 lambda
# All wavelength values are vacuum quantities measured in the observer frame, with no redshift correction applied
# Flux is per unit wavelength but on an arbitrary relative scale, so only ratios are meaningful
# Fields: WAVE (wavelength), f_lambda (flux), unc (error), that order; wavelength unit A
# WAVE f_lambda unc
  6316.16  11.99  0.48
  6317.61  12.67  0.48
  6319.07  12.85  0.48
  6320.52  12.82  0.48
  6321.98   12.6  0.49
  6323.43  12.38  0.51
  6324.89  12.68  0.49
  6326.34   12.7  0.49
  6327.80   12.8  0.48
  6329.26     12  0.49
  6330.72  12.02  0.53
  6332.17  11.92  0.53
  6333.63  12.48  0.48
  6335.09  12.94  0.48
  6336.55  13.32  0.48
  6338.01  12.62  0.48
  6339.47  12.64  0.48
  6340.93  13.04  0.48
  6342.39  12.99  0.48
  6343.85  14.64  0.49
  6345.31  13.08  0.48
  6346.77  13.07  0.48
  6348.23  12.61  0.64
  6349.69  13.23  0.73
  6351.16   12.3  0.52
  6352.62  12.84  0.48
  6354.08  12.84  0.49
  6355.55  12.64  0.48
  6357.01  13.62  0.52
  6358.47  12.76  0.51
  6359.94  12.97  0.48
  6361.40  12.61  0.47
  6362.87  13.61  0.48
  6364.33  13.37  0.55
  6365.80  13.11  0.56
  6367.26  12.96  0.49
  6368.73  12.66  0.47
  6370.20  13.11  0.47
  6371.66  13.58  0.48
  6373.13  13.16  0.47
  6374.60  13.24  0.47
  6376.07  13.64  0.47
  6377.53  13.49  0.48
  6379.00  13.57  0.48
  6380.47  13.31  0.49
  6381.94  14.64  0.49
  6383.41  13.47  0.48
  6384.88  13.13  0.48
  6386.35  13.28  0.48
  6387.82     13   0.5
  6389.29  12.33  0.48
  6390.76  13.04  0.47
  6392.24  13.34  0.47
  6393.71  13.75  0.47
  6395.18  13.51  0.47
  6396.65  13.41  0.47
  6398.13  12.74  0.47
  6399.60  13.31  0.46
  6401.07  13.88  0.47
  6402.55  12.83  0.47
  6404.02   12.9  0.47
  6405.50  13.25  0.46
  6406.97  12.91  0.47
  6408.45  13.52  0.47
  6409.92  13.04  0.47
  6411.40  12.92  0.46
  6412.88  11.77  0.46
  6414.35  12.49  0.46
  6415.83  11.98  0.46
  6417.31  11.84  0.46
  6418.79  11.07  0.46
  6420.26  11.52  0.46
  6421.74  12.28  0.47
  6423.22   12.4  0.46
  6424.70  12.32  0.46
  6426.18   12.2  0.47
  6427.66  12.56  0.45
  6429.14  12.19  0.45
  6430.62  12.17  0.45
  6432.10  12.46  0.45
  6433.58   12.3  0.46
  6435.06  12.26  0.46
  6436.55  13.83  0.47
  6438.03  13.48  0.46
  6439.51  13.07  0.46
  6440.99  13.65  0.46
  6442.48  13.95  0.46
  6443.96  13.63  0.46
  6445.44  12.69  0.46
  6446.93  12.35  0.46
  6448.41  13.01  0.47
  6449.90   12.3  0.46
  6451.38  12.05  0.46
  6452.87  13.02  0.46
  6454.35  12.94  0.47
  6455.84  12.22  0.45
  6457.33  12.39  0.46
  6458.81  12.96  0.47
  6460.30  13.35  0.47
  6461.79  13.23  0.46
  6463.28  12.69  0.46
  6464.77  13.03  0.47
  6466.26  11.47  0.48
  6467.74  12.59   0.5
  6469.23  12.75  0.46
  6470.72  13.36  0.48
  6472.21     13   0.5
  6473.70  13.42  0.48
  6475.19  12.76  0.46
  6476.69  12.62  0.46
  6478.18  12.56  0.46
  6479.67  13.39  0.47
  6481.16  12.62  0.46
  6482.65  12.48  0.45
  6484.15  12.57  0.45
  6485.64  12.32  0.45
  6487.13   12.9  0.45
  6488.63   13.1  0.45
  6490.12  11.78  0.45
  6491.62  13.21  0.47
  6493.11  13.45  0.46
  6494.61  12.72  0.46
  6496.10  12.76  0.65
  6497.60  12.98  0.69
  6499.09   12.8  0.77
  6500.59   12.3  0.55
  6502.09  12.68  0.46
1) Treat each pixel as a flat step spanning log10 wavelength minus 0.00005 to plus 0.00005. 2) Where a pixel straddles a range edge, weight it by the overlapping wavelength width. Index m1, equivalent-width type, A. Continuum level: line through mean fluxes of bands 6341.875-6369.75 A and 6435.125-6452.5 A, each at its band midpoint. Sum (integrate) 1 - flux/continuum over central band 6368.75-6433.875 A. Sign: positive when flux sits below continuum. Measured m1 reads 0.8 A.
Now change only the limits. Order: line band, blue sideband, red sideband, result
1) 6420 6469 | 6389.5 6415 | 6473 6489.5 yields 0.9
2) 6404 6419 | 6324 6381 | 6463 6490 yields 0.4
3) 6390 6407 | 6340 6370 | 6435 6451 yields -0.2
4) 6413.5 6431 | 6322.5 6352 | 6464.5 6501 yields 0.9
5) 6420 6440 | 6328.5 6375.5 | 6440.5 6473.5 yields 0.5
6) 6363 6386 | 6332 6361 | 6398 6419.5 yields -1.0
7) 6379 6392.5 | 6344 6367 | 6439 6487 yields -0.3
